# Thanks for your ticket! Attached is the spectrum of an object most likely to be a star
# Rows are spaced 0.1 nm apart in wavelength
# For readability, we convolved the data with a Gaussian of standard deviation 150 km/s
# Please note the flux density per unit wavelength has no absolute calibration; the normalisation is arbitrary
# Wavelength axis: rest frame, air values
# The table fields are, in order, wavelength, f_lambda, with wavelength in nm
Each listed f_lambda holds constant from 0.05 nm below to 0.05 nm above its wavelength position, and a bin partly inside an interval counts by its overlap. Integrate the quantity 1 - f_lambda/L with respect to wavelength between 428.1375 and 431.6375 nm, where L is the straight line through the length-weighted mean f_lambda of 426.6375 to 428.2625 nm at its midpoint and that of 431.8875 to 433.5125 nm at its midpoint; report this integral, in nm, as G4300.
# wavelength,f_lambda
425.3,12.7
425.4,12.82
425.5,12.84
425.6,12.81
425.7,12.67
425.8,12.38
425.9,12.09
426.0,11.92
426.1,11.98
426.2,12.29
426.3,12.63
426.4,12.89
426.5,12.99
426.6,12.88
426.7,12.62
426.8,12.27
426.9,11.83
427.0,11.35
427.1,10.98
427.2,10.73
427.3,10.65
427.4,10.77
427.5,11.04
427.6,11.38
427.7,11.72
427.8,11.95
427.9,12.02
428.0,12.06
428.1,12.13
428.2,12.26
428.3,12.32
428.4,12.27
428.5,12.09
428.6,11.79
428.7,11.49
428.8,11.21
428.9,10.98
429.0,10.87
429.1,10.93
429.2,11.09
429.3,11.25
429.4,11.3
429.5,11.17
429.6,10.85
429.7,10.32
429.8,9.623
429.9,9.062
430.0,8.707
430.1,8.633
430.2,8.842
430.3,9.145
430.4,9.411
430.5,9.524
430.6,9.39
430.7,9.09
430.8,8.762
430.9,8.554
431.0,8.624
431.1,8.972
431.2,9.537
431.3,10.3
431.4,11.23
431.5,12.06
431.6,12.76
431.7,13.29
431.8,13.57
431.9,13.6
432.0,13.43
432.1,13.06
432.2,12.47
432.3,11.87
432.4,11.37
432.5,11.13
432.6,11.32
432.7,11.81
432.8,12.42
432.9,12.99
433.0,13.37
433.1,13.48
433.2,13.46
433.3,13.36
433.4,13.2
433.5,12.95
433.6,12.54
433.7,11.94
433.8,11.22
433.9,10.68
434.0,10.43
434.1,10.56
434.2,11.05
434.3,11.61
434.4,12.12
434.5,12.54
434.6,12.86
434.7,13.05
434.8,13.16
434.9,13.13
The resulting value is 0.48 nm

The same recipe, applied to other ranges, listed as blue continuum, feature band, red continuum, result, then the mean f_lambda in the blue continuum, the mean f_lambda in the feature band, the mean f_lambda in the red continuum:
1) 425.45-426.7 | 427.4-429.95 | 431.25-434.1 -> 0.23 nm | 12.5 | 11.3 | 12.3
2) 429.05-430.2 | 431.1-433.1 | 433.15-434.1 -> -0.13 nm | 10.2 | 12.1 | 12.1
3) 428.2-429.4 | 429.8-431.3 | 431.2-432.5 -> 0.36 nm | 11.5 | 9.08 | 12.3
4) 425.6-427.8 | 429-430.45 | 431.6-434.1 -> 0.25 nm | 11.9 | 10.1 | 12.4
